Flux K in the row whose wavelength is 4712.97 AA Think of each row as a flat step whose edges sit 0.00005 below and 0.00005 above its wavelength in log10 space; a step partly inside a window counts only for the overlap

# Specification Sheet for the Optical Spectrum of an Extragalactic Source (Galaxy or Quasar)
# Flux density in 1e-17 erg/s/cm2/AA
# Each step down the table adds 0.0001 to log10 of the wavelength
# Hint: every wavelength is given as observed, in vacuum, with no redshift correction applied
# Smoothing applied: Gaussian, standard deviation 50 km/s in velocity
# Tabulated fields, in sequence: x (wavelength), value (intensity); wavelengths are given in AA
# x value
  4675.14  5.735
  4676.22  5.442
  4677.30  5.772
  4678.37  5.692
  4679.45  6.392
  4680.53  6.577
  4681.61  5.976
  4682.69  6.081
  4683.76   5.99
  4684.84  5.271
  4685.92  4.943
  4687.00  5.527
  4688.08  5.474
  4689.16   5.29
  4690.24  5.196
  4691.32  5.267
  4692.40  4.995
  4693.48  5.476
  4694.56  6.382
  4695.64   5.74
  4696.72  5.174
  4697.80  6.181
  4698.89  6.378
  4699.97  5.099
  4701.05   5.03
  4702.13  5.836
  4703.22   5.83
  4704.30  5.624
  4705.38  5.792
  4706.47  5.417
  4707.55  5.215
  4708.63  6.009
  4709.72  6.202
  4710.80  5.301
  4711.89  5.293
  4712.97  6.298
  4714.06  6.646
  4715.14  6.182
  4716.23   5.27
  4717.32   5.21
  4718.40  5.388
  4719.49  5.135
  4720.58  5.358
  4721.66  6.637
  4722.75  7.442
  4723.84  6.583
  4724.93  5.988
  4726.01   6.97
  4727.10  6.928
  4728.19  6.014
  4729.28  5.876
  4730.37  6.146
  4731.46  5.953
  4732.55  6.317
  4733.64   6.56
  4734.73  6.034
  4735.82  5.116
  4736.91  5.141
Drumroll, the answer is 6.298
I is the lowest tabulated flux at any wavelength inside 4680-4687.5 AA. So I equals 4.943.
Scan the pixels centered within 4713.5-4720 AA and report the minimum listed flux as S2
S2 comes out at 5.135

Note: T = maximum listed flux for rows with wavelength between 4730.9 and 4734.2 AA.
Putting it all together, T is 6.56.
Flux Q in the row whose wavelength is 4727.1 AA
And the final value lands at 6.928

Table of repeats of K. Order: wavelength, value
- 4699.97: 5.099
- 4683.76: 5.99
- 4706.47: 5.417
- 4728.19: 6.014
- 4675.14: 5.735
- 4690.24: 5.196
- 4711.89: 5.293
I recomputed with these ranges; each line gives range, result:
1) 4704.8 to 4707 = 5.417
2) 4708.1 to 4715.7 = 5.293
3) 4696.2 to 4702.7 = 5.03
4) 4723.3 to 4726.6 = 5.988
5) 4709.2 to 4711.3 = 5.301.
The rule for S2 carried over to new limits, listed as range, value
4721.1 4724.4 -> 6.583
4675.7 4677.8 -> 5.442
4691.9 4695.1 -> 4.995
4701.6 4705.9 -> 5.624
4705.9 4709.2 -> 5.215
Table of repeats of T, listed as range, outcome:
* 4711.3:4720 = 6.646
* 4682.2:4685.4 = 6.081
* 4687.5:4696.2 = 6.382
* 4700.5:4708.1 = 5.836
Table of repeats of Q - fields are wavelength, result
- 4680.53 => 6.577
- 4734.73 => 6.034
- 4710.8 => 5.301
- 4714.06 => 6.646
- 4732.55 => 6.317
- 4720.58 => 5.358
